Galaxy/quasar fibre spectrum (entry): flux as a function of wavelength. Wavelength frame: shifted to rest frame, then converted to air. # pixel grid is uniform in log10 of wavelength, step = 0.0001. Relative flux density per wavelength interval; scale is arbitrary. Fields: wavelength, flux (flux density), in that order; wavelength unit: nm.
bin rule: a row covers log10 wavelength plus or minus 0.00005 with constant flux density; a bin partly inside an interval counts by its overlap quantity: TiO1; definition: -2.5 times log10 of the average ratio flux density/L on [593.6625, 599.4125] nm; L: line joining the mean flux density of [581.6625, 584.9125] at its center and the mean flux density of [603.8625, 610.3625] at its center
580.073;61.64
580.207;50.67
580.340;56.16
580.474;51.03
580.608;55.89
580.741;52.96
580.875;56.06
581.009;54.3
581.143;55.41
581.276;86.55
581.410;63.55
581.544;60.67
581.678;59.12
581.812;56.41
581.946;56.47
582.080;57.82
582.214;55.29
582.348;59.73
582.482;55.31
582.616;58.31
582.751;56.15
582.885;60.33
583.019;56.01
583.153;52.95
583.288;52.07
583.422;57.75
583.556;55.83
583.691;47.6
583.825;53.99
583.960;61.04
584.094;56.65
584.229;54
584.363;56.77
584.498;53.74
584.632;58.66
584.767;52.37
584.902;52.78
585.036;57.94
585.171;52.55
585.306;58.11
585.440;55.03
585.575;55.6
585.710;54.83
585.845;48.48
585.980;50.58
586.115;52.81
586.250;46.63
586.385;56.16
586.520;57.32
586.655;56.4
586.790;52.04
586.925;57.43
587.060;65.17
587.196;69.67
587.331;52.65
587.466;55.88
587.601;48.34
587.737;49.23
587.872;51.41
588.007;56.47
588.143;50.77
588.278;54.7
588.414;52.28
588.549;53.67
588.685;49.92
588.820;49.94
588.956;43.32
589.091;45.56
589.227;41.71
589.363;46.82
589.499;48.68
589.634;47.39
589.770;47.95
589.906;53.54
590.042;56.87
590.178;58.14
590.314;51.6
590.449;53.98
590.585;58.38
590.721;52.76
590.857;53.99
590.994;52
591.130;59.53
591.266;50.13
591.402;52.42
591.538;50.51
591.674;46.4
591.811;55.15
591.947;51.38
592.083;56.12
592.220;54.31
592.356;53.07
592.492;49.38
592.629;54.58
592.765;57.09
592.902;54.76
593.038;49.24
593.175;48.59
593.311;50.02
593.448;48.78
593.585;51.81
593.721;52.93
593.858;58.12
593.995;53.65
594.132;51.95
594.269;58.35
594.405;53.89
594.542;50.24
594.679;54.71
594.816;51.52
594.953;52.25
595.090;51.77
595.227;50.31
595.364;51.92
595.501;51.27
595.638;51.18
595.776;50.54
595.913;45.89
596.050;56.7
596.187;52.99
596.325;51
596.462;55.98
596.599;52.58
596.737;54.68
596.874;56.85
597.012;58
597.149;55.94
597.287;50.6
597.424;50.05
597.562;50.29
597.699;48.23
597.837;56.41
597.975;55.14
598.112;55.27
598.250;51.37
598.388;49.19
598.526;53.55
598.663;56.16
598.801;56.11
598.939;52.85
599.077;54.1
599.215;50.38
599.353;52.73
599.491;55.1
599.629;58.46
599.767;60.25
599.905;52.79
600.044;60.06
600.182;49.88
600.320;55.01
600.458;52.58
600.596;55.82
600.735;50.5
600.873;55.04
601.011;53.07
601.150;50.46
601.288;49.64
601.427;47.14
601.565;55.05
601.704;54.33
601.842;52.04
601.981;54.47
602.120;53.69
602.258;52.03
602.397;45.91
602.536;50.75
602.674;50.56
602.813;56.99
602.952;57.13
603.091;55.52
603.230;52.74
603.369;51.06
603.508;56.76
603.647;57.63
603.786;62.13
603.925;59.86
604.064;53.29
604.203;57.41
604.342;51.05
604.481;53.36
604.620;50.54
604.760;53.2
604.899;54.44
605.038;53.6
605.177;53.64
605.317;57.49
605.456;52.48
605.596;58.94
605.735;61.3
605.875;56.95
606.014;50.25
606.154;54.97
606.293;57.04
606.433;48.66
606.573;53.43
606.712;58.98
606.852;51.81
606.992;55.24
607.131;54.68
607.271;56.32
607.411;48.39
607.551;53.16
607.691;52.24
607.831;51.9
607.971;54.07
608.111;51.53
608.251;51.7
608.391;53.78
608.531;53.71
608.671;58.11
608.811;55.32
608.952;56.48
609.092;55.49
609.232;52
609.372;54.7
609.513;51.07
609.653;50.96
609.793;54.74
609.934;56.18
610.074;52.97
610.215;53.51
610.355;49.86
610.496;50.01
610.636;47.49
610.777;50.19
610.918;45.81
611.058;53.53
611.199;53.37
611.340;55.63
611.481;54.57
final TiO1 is 0.04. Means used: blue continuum 55.9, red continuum 54.1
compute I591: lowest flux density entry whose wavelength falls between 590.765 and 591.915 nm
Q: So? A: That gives 46.4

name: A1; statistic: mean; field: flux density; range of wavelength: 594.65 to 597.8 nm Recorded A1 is 52.4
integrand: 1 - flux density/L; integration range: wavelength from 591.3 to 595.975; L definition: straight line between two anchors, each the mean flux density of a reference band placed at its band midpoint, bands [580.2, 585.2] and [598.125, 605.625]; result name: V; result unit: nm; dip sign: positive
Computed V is 0.25 nm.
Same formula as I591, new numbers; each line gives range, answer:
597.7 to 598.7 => 49.19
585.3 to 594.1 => 41.71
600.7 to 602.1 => 47.14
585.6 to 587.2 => 46.63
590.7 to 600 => 45.89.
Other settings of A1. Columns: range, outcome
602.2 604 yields 54.5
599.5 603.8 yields 53.8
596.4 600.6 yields 54.1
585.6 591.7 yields 52.6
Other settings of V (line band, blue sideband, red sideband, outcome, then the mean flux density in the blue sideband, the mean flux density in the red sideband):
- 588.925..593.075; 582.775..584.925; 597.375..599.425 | 0.16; 55.2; 52.8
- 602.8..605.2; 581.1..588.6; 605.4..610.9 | -0.05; 56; 53.5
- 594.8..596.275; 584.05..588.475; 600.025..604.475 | 0.07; 54.6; 53.7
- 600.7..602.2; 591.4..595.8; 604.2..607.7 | 0.03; 52.4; 54.2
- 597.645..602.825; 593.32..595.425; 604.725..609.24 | 0.03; 52.7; 54.3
